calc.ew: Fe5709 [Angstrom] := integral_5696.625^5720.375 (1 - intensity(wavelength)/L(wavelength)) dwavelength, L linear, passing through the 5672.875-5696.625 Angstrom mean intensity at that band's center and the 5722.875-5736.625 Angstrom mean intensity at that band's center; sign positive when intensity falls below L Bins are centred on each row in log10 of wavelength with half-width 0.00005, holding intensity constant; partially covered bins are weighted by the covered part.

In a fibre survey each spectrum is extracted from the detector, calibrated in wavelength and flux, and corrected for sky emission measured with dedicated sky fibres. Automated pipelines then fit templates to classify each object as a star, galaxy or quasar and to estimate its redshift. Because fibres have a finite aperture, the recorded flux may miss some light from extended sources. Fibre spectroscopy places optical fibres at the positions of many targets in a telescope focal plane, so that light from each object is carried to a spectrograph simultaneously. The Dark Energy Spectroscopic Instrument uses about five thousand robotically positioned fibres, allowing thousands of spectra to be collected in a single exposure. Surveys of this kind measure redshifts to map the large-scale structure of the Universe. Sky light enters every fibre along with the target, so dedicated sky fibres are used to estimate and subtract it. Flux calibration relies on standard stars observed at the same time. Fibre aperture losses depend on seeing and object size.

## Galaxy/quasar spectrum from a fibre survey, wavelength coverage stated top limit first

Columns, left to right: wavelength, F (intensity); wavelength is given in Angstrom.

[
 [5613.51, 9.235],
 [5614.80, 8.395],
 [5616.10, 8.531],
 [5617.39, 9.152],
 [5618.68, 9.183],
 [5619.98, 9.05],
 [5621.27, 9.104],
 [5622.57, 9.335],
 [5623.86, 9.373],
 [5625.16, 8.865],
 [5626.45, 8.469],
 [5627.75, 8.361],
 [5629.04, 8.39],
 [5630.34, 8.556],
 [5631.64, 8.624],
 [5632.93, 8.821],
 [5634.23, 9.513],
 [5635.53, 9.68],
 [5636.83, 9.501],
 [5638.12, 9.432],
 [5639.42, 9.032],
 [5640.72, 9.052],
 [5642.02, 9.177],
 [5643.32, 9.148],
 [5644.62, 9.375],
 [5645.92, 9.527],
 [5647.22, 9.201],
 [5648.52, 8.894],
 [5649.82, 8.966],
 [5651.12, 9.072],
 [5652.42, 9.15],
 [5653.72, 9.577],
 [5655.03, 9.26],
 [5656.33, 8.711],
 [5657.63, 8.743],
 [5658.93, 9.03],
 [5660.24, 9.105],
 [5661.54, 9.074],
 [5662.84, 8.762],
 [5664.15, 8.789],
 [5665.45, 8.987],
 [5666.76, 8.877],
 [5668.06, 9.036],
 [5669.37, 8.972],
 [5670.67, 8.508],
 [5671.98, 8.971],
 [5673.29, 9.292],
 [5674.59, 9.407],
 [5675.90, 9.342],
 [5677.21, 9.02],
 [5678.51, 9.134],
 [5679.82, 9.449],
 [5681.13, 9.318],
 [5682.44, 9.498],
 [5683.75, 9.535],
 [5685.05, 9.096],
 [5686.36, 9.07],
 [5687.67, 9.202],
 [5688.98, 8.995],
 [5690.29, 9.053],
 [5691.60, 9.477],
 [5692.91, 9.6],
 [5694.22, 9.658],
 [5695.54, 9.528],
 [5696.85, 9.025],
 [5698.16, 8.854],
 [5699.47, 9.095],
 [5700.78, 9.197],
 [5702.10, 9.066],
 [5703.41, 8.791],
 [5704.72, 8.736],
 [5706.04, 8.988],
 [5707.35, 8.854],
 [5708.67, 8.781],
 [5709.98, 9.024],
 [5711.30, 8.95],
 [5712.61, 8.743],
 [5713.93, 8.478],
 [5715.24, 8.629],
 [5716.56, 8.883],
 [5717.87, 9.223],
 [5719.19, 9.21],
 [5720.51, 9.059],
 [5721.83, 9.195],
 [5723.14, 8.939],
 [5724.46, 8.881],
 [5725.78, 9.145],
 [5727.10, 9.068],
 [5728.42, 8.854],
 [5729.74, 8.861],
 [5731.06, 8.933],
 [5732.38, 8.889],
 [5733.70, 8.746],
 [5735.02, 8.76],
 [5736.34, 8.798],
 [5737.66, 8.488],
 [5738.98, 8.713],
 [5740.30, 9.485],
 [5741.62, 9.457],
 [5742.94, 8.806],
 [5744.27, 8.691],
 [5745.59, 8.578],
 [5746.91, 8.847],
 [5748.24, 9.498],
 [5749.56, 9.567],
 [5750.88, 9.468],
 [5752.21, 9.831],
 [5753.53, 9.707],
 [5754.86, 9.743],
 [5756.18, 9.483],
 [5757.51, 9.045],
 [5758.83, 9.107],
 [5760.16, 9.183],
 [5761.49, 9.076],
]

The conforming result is 0.4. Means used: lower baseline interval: 9.31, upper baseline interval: 8.89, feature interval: 8.92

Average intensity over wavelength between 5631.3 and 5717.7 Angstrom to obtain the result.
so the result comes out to 9.1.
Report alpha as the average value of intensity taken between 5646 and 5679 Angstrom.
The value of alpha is 9.04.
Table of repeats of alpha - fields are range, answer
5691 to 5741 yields 8.99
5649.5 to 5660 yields 9.07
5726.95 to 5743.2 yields 8.91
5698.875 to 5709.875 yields 8.94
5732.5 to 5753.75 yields 9.08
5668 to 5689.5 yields 9.17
